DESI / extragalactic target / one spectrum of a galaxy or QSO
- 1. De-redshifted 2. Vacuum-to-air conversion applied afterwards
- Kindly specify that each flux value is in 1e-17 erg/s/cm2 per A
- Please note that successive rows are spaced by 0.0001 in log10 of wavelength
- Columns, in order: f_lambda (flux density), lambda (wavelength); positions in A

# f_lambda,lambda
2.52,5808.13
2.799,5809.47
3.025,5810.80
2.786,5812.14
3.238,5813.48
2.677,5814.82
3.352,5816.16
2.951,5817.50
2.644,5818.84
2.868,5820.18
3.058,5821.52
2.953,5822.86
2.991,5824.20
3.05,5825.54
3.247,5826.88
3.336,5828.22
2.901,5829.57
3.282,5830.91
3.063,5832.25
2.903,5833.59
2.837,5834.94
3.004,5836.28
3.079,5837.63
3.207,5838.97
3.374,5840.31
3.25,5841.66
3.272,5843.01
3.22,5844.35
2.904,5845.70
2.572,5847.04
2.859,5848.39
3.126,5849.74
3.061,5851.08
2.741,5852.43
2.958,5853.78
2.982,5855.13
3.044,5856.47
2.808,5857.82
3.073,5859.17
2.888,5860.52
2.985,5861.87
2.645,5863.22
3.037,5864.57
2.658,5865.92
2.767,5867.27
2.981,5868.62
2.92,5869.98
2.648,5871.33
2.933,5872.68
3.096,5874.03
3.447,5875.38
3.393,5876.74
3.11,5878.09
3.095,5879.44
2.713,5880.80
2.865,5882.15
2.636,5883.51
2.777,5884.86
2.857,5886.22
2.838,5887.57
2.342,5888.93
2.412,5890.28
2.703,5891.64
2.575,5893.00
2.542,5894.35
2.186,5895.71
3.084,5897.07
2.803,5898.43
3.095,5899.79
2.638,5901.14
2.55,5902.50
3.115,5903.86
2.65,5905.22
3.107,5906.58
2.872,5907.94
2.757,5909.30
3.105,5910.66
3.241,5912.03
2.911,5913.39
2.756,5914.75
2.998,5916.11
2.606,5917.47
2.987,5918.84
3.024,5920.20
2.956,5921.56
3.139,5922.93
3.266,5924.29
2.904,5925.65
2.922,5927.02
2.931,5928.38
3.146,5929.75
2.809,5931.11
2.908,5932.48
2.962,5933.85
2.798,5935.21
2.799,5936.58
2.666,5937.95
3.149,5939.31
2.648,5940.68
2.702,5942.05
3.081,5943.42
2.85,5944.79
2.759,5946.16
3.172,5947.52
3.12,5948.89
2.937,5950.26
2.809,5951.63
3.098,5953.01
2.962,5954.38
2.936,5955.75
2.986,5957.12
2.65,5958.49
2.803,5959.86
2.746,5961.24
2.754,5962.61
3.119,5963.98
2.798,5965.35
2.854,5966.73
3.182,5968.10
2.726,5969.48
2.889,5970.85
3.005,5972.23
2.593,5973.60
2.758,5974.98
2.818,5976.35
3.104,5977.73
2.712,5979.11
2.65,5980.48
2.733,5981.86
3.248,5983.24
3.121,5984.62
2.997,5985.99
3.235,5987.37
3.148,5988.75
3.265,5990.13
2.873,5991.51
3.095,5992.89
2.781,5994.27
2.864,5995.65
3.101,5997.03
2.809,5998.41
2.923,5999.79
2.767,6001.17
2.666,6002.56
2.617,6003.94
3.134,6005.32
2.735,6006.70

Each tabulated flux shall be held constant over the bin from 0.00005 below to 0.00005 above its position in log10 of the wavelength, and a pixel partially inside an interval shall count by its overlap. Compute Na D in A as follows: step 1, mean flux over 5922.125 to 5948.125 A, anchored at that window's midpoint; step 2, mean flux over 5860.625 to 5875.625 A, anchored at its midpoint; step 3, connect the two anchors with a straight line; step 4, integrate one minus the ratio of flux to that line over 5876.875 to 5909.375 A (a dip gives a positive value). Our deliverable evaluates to 1.5 A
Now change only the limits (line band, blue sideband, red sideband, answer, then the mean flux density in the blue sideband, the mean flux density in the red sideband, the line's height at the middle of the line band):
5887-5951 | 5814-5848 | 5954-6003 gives 2.1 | 3.04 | 2.91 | 2.96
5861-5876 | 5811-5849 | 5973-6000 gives 0.5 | 3.03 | 2.94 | 3.01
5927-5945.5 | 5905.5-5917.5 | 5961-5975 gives 0.1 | 2.94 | 2.87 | 2.91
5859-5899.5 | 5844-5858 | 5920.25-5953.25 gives 1.4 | 2.93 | 2.94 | 2.93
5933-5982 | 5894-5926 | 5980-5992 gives 1.8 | 2.89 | 3.04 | 2.98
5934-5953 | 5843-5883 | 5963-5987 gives 0.2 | 2.95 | 2.9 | 2.92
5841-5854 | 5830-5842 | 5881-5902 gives 0.1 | 3.1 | 2.69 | 3.02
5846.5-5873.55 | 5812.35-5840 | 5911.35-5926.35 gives 1.1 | 3.03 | 2.98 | 3.01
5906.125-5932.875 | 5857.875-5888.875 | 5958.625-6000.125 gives -0.5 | 2.91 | 2.92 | 2.91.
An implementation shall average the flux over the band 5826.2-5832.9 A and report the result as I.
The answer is 3.17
